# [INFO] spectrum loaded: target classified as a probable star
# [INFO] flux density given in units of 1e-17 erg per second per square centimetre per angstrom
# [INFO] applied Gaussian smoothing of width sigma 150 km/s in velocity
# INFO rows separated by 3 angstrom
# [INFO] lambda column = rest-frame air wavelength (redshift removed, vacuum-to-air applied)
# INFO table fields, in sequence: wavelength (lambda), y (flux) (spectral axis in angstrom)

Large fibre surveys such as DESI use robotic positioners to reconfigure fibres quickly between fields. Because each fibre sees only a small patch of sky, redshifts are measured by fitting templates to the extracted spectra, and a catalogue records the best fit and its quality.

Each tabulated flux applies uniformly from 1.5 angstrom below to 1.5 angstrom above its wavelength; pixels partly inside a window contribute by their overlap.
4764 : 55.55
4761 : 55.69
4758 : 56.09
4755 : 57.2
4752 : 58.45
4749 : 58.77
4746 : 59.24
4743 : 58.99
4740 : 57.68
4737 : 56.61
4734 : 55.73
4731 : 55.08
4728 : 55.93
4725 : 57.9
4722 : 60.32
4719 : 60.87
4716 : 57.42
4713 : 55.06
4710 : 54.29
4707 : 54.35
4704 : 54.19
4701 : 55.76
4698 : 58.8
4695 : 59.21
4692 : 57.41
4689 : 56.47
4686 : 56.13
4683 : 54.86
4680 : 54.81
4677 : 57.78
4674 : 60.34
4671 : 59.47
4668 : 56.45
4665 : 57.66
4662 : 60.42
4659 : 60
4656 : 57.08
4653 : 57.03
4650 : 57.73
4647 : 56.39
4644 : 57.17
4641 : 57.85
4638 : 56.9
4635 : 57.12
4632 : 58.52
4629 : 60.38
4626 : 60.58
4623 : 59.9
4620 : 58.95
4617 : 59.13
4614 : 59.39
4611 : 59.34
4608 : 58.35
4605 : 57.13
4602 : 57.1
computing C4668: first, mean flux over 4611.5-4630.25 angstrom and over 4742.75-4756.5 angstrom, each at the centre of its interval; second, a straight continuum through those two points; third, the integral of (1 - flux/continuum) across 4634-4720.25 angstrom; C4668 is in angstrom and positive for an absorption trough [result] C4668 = 2.87 angstrom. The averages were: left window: 59.7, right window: 58.5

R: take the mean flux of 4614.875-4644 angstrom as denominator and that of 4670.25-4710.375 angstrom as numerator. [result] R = 0.97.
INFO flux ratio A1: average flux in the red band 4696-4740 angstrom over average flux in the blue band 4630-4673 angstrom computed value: 1.0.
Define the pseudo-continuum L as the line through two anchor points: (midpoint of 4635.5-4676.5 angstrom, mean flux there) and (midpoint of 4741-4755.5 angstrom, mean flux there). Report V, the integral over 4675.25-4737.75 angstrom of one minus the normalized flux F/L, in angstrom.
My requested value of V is 1.8 angstrom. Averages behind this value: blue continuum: 58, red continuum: 58.6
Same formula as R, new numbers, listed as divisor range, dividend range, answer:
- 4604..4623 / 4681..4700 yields 0.97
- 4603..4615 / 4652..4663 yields 1.00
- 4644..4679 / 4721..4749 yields 0.99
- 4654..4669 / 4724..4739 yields 0.96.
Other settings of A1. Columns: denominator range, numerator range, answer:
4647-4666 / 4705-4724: 0.98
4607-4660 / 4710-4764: 0.98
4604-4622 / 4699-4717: 0.94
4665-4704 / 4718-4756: 1.01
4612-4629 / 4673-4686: 0.95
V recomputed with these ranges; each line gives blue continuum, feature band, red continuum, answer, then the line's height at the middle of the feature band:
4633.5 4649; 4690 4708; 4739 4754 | 0.4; 57.9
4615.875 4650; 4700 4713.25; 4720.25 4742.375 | 0.6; 57.5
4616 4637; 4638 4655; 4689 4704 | 0.4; 58.6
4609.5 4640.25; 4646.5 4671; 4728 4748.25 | 0.2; 58.5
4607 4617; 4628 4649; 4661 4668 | 0.4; 58.7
